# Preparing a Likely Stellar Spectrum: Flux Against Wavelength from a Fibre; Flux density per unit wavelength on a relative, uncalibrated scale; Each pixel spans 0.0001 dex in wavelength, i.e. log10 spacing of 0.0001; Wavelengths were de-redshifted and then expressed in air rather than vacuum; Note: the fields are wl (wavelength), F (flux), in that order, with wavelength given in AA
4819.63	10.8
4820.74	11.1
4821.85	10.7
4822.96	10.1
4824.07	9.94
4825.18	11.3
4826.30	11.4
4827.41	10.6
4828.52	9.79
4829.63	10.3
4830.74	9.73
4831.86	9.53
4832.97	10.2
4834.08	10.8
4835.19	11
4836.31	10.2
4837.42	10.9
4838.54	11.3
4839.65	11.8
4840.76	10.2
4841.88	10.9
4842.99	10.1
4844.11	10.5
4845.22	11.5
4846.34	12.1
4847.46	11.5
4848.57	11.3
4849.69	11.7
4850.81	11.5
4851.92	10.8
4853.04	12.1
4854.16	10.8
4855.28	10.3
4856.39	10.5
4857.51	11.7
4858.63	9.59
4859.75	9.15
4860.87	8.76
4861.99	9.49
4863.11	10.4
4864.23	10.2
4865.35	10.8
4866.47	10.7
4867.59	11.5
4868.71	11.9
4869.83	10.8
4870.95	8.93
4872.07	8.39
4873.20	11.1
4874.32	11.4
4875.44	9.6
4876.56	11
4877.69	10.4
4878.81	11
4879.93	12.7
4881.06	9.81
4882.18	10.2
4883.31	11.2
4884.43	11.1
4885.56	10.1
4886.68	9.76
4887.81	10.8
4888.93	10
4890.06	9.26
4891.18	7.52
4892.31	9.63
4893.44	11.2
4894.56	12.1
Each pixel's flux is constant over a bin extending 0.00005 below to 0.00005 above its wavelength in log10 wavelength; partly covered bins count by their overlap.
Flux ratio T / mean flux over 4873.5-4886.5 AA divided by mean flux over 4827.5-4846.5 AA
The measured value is 1.01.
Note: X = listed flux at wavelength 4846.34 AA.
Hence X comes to 12.1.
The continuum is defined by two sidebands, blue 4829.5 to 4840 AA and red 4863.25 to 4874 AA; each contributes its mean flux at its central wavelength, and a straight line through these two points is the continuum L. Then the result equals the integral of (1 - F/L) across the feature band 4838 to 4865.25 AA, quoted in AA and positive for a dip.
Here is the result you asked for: -0.6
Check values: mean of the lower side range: 10.6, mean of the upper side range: 10.5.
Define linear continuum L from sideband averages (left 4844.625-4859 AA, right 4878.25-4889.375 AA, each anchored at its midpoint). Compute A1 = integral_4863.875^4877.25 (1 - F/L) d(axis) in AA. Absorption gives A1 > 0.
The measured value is 0.4 AA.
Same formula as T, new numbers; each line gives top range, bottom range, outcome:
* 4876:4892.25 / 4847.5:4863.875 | 0.97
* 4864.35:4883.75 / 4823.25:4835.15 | 1.03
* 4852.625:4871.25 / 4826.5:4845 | 0.99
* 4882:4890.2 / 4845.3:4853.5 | 0.90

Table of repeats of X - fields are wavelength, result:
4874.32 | 11.4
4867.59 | 11.5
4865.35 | 10.8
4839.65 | 11.8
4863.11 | 10.4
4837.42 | 10.9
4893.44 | 11.2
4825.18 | 11.3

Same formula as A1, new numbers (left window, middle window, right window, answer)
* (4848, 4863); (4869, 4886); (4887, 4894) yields -0.8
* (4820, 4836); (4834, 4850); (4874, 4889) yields -0.8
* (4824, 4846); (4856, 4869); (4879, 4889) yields 0.4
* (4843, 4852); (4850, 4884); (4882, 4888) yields 1.0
